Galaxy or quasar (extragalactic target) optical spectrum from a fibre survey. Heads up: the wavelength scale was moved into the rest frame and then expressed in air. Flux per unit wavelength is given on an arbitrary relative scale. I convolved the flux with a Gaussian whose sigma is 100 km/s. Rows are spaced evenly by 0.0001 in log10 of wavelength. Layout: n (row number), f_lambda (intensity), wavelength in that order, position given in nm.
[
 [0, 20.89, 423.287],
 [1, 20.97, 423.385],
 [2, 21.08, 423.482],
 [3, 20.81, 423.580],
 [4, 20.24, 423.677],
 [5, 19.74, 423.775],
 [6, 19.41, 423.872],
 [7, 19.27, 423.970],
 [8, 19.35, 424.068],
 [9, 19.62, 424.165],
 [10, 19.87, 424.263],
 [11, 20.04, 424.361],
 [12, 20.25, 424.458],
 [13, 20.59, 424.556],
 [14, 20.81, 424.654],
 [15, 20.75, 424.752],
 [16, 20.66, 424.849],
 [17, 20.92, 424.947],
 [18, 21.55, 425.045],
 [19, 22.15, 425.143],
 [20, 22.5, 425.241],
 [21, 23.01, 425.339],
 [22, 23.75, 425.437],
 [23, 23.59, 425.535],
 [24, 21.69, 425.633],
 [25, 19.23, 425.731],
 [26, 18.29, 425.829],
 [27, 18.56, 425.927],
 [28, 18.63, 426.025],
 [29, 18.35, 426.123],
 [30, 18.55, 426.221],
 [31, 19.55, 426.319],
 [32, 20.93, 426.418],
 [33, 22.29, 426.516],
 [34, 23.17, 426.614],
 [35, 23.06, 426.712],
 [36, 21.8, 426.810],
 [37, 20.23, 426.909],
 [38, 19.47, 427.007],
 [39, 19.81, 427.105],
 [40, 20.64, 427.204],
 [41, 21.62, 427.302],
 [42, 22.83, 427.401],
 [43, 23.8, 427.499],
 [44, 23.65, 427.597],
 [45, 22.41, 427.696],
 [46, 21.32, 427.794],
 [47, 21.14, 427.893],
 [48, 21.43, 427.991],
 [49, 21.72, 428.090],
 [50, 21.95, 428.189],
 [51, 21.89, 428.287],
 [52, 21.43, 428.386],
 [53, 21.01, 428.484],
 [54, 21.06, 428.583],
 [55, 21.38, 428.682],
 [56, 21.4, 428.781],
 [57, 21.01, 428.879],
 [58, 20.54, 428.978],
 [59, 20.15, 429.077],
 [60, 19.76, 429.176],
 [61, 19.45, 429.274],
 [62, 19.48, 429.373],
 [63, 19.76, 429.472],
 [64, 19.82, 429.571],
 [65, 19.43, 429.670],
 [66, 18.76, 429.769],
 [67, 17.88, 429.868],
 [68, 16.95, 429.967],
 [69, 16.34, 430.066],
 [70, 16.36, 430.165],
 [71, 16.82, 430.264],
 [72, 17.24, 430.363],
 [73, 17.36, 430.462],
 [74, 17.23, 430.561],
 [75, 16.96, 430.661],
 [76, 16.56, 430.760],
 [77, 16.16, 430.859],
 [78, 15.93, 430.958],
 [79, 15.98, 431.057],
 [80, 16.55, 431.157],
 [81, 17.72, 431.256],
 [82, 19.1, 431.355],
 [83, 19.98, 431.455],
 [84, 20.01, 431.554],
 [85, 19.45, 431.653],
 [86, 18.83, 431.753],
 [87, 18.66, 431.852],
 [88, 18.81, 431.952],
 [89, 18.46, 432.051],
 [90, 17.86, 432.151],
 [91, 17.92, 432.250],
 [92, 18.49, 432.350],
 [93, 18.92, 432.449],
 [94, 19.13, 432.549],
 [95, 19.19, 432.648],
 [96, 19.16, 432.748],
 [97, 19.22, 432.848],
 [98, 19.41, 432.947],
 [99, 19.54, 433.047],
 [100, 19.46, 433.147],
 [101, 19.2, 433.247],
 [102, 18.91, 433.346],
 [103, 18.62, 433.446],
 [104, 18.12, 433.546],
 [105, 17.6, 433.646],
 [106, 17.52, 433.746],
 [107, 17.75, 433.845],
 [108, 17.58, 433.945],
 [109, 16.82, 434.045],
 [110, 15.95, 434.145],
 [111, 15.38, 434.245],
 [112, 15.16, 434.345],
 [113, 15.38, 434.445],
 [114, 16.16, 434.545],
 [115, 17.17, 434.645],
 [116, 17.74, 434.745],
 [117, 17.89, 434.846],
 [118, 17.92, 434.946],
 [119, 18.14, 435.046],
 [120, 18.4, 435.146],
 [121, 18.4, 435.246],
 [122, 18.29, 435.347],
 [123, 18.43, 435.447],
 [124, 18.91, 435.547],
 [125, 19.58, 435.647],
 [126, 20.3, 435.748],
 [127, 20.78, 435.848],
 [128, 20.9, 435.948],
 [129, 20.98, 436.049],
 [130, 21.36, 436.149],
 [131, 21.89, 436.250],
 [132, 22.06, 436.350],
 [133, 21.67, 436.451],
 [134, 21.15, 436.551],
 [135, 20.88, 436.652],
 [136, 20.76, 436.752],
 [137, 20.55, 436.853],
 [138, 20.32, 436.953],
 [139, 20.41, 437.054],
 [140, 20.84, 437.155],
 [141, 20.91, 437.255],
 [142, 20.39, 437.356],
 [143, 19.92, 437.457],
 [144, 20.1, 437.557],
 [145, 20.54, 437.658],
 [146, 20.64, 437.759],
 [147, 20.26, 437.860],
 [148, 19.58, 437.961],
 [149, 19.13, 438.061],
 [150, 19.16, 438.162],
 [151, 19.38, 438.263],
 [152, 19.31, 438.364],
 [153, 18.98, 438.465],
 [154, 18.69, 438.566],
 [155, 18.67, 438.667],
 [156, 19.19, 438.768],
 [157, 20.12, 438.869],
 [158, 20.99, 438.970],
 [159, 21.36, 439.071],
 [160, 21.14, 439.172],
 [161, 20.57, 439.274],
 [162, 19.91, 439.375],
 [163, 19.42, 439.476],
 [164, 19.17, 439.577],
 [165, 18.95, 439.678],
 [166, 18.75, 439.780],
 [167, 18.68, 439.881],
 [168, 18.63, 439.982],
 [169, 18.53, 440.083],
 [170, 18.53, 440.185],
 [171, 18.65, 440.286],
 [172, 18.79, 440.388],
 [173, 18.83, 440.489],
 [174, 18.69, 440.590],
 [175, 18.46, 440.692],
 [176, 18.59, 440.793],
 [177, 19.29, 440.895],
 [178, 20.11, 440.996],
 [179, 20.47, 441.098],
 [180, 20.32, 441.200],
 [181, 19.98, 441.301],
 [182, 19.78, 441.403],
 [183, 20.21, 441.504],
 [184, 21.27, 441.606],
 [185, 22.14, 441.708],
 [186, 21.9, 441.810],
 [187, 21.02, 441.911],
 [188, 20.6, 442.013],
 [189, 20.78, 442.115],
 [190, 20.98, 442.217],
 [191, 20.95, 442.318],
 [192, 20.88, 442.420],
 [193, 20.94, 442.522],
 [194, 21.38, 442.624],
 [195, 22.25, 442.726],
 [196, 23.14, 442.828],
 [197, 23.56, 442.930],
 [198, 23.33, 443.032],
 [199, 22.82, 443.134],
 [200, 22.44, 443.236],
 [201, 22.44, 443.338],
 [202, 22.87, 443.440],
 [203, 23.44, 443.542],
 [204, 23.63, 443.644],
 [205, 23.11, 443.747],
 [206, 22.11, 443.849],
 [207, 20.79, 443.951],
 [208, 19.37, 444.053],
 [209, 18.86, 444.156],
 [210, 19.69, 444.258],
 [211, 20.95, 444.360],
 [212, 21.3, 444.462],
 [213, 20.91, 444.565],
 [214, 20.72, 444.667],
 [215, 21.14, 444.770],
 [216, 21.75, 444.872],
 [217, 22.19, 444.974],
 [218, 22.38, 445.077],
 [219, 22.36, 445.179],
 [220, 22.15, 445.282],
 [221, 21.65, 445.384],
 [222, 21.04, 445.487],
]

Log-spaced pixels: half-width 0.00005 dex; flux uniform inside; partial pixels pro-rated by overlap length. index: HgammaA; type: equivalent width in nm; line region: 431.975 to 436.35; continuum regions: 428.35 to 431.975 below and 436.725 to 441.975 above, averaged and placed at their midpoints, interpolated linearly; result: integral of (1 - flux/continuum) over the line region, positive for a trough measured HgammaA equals 0.15 nm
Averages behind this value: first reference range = 18.7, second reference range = 19.8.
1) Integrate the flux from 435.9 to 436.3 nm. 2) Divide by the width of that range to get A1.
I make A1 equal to 21.3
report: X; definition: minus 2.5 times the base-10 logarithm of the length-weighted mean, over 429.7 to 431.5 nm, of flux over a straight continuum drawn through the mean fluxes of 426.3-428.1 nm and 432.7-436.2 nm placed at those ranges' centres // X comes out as 0.167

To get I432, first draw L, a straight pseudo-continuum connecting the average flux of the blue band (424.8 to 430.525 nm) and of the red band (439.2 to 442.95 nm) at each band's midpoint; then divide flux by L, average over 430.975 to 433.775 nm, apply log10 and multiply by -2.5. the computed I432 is 0.10 mag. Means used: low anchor 20.5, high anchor 20.1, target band 18.6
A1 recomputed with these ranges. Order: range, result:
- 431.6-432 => 18.9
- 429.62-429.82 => 19.1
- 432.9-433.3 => 19.4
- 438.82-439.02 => 20.6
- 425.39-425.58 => 23.7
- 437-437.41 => 20.6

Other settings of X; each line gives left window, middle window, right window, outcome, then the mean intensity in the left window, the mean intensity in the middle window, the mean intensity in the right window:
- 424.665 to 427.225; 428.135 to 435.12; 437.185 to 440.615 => 0.11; 20.9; 18.4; 19.6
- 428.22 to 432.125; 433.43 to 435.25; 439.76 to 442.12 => 0.12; 18.8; 17.2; 19.7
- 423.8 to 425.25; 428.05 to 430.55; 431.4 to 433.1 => 0.00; 20.5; 19.5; 19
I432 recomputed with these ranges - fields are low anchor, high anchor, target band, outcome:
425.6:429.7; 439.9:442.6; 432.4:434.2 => 0.11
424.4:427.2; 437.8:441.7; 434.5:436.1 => 0.07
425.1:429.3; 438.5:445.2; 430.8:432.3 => 0.16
